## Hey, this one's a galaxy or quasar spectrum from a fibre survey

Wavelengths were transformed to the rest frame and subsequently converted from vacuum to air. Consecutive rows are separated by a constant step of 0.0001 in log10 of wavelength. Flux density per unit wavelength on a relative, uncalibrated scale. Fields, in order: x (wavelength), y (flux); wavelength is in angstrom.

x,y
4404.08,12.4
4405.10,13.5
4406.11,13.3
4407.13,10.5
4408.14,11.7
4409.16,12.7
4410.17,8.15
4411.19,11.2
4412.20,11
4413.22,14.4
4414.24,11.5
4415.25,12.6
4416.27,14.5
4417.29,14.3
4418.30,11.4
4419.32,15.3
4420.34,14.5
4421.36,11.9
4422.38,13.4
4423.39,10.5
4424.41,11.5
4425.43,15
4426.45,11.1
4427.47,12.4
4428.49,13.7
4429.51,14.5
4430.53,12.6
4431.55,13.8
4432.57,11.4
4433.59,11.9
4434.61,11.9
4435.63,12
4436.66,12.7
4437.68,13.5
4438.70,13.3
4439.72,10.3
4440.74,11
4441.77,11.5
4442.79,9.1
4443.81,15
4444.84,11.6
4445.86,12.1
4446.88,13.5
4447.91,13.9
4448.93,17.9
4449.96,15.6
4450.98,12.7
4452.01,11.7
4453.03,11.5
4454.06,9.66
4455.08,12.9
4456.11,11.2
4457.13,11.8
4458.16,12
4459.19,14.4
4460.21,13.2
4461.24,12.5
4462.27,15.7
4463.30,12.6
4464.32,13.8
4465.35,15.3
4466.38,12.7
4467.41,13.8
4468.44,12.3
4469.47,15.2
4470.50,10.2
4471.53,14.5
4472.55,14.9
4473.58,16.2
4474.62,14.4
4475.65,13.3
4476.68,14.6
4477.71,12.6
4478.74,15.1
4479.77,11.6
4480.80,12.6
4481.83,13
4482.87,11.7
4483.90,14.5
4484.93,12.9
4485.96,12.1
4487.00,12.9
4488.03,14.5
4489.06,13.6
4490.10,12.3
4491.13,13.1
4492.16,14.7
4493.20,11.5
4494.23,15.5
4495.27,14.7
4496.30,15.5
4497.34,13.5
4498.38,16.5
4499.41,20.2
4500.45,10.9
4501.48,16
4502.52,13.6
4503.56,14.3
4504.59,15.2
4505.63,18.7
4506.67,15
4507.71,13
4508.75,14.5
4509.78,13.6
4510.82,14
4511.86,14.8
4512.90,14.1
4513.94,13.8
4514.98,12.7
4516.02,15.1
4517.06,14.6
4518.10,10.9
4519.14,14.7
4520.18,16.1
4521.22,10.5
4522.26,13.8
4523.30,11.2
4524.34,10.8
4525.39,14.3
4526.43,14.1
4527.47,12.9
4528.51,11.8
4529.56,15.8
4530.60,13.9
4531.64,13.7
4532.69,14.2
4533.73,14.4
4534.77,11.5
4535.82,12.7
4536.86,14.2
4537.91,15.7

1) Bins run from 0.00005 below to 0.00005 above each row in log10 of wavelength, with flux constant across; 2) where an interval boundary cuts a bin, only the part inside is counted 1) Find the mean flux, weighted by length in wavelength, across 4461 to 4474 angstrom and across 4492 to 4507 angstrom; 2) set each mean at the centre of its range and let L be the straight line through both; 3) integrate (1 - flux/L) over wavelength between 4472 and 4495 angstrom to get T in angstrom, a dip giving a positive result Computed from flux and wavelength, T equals 1.4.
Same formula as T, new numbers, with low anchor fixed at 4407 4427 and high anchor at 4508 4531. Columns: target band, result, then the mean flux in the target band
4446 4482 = -1.3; 13.4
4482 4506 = -1.8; 14.2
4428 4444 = 0.3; 12.3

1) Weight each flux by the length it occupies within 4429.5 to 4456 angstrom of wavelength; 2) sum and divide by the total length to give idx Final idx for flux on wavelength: 12.5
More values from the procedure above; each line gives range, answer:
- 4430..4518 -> 13.5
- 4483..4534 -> 14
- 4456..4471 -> 13.2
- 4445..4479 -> 13.4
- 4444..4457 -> 12.9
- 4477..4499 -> 13.6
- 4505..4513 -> 14.7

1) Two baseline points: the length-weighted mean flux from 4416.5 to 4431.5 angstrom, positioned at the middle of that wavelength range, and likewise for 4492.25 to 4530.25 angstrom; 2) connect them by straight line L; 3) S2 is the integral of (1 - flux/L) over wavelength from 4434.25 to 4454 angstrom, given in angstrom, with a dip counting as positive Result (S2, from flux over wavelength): 1.0 angstrom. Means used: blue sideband 13.1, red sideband 14.1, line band 12.6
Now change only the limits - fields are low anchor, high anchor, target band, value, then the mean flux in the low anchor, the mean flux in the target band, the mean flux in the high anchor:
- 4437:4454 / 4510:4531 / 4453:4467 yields 0.0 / 12.7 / 12.9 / 13.5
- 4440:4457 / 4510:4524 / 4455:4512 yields -3.6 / 12.5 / 13.9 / 13.5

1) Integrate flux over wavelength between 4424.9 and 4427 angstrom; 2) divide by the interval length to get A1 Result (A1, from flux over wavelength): 13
